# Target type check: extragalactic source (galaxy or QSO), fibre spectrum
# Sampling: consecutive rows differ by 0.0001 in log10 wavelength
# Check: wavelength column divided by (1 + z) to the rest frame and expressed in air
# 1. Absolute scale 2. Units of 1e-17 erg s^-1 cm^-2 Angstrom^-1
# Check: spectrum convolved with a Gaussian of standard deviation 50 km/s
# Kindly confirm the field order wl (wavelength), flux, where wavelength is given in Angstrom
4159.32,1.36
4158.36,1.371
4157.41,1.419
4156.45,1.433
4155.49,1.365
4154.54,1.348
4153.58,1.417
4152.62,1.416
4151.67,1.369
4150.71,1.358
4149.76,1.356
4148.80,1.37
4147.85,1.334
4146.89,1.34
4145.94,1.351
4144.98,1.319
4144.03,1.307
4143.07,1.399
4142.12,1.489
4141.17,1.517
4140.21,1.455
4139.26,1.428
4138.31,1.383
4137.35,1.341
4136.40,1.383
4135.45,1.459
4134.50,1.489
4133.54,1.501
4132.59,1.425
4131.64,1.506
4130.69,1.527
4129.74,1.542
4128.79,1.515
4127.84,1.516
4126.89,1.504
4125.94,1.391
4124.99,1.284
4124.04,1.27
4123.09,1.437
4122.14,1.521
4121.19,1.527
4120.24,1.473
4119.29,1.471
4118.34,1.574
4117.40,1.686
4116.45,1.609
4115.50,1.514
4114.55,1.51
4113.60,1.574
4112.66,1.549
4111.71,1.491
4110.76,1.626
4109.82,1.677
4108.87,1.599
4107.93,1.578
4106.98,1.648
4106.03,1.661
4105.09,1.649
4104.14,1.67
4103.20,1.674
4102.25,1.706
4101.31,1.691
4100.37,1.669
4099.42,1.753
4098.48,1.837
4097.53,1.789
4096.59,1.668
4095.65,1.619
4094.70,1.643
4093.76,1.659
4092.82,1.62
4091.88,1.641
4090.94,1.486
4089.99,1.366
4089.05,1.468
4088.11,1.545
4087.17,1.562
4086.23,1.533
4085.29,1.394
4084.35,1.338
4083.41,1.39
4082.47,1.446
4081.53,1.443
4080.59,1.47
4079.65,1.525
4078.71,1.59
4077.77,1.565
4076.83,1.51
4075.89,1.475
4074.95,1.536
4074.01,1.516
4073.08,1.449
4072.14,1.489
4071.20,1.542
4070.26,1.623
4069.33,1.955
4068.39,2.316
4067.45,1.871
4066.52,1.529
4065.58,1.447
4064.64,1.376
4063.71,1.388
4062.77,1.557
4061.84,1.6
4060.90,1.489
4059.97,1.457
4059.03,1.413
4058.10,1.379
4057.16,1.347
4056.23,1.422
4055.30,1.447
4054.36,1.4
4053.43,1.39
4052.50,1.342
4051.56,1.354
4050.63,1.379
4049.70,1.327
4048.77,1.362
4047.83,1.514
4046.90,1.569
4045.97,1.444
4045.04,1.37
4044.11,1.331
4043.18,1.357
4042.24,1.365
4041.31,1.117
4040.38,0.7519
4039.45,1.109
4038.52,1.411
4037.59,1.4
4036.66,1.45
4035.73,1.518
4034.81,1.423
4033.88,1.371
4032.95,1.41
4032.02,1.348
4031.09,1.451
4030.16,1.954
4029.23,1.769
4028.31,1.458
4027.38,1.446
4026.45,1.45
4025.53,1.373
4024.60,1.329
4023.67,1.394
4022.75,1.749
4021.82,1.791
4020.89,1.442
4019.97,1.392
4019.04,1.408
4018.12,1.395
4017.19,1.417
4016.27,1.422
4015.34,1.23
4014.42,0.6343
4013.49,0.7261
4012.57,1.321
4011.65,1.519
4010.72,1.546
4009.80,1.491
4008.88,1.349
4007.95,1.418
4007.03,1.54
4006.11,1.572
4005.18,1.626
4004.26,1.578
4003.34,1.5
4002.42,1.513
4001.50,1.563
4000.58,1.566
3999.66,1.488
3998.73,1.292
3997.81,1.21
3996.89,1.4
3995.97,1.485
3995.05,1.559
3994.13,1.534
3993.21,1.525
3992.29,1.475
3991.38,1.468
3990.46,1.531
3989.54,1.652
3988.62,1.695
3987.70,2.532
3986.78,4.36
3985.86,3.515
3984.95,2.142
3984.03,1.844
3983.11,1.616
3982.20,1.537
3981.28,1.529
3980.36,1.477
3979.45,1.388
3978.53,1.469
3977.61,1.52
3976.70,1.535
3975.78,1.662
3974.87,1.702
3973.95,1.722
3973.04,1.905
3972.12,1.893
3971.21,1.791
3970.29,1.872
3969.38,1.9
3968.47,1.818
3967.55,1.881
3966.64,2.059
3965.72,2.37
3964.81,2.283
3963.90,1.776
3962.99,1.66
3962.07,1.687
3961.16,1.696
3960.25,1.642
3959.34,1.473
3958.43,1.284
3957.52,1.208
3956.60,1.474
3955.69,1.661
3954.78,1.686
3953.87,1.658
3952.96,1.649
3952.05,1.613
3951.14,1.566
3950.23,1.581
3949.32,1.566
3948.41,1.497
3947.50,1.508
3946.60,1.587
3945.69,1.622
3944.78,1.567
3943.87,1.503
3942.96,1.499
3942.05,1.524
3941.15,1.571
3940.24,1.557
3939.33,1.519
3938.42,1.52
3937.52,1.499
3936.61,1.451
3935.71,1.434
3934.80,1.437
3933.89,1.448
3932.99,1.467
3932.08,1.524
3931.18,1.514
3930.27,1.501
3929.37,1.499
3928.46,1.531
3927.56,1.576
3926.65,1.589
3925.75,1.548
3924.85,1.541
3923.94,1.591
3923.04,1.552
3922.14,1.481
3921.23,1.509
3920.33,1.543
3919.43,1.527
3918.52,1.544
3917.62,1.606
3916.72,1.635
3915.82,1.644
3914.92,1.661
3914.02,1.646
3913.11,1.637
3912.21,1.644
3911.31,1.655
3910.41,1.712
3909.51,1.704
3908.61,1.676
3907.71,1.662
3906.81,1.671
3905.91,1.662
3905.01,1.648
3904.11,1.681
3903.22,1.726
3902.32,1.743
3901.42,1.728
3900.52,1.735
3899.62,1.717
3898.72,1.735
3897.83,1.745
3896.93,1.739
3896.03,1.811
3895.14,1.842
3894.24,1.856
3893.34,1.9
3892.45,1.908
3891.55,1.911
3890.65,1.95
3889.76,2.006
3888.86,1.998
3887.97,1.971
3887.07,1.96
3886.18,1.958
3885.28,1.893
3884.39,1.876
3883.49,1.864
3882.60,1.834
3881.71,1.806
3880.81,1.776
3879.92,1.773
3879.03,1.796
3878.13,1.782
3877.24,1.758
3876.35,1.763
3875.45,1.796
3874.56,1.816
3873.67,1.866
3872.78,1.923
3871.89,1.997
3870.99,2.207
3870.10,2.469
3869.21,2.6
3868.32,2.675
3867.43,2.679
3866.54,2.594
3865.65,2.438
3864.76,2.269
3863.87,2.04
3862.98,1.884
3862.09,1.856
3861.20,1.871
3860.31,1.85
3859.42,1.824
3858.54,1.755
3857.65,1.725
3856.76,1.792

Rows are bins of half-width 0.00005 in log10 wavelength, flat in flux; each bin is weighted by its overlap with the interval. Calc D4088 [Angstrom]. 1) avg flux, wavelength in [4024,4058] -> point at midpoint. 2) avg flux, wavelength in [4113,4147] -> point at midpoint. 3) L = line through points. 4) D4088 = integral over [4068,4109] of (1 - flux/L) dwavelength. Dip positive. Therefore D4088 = -4.8 Angstrom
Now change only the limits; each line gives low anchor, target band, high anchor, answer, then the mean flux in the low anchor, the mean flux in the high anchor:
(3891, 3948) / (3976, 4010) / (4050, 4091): -2.78 Angstrom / 1.62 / 1.5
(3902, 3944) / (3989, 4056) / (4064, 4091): 5.80 Angstrom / 1.57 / 1.54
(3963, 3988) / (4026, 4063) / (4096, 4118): 7.90 Angstrom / 1.96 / 1.64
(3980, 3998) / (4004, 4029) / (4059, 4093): 4.99 Angstrom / 1.87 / 1.54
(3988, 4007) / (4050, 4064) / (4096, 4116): 1.45 Angstrom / 1.52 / 1.64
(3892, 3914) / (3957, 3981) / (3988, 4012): -2.07 Angstrom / 1.73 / 1.51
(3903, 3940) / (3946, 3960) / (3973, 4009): 0.82 Angstrom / 1.57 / 1.7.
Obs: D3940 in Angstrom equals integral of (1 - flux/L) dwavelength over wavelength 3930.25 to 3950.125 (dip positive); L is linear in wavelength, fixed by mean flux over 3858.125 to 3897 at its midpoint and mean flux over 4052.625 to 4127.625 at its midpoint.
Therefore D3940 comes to 3.6 Angstrom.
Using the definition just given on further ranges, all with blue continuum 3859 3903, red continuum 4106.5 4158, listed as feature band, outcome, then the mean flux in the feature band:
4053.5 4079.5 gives 0.8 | 1.54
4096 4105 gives -1.1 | 1.71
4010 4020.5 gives 2.5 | 1.28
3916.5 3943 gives 4.8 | 1.52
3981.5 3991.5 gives -2.5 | 2.18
